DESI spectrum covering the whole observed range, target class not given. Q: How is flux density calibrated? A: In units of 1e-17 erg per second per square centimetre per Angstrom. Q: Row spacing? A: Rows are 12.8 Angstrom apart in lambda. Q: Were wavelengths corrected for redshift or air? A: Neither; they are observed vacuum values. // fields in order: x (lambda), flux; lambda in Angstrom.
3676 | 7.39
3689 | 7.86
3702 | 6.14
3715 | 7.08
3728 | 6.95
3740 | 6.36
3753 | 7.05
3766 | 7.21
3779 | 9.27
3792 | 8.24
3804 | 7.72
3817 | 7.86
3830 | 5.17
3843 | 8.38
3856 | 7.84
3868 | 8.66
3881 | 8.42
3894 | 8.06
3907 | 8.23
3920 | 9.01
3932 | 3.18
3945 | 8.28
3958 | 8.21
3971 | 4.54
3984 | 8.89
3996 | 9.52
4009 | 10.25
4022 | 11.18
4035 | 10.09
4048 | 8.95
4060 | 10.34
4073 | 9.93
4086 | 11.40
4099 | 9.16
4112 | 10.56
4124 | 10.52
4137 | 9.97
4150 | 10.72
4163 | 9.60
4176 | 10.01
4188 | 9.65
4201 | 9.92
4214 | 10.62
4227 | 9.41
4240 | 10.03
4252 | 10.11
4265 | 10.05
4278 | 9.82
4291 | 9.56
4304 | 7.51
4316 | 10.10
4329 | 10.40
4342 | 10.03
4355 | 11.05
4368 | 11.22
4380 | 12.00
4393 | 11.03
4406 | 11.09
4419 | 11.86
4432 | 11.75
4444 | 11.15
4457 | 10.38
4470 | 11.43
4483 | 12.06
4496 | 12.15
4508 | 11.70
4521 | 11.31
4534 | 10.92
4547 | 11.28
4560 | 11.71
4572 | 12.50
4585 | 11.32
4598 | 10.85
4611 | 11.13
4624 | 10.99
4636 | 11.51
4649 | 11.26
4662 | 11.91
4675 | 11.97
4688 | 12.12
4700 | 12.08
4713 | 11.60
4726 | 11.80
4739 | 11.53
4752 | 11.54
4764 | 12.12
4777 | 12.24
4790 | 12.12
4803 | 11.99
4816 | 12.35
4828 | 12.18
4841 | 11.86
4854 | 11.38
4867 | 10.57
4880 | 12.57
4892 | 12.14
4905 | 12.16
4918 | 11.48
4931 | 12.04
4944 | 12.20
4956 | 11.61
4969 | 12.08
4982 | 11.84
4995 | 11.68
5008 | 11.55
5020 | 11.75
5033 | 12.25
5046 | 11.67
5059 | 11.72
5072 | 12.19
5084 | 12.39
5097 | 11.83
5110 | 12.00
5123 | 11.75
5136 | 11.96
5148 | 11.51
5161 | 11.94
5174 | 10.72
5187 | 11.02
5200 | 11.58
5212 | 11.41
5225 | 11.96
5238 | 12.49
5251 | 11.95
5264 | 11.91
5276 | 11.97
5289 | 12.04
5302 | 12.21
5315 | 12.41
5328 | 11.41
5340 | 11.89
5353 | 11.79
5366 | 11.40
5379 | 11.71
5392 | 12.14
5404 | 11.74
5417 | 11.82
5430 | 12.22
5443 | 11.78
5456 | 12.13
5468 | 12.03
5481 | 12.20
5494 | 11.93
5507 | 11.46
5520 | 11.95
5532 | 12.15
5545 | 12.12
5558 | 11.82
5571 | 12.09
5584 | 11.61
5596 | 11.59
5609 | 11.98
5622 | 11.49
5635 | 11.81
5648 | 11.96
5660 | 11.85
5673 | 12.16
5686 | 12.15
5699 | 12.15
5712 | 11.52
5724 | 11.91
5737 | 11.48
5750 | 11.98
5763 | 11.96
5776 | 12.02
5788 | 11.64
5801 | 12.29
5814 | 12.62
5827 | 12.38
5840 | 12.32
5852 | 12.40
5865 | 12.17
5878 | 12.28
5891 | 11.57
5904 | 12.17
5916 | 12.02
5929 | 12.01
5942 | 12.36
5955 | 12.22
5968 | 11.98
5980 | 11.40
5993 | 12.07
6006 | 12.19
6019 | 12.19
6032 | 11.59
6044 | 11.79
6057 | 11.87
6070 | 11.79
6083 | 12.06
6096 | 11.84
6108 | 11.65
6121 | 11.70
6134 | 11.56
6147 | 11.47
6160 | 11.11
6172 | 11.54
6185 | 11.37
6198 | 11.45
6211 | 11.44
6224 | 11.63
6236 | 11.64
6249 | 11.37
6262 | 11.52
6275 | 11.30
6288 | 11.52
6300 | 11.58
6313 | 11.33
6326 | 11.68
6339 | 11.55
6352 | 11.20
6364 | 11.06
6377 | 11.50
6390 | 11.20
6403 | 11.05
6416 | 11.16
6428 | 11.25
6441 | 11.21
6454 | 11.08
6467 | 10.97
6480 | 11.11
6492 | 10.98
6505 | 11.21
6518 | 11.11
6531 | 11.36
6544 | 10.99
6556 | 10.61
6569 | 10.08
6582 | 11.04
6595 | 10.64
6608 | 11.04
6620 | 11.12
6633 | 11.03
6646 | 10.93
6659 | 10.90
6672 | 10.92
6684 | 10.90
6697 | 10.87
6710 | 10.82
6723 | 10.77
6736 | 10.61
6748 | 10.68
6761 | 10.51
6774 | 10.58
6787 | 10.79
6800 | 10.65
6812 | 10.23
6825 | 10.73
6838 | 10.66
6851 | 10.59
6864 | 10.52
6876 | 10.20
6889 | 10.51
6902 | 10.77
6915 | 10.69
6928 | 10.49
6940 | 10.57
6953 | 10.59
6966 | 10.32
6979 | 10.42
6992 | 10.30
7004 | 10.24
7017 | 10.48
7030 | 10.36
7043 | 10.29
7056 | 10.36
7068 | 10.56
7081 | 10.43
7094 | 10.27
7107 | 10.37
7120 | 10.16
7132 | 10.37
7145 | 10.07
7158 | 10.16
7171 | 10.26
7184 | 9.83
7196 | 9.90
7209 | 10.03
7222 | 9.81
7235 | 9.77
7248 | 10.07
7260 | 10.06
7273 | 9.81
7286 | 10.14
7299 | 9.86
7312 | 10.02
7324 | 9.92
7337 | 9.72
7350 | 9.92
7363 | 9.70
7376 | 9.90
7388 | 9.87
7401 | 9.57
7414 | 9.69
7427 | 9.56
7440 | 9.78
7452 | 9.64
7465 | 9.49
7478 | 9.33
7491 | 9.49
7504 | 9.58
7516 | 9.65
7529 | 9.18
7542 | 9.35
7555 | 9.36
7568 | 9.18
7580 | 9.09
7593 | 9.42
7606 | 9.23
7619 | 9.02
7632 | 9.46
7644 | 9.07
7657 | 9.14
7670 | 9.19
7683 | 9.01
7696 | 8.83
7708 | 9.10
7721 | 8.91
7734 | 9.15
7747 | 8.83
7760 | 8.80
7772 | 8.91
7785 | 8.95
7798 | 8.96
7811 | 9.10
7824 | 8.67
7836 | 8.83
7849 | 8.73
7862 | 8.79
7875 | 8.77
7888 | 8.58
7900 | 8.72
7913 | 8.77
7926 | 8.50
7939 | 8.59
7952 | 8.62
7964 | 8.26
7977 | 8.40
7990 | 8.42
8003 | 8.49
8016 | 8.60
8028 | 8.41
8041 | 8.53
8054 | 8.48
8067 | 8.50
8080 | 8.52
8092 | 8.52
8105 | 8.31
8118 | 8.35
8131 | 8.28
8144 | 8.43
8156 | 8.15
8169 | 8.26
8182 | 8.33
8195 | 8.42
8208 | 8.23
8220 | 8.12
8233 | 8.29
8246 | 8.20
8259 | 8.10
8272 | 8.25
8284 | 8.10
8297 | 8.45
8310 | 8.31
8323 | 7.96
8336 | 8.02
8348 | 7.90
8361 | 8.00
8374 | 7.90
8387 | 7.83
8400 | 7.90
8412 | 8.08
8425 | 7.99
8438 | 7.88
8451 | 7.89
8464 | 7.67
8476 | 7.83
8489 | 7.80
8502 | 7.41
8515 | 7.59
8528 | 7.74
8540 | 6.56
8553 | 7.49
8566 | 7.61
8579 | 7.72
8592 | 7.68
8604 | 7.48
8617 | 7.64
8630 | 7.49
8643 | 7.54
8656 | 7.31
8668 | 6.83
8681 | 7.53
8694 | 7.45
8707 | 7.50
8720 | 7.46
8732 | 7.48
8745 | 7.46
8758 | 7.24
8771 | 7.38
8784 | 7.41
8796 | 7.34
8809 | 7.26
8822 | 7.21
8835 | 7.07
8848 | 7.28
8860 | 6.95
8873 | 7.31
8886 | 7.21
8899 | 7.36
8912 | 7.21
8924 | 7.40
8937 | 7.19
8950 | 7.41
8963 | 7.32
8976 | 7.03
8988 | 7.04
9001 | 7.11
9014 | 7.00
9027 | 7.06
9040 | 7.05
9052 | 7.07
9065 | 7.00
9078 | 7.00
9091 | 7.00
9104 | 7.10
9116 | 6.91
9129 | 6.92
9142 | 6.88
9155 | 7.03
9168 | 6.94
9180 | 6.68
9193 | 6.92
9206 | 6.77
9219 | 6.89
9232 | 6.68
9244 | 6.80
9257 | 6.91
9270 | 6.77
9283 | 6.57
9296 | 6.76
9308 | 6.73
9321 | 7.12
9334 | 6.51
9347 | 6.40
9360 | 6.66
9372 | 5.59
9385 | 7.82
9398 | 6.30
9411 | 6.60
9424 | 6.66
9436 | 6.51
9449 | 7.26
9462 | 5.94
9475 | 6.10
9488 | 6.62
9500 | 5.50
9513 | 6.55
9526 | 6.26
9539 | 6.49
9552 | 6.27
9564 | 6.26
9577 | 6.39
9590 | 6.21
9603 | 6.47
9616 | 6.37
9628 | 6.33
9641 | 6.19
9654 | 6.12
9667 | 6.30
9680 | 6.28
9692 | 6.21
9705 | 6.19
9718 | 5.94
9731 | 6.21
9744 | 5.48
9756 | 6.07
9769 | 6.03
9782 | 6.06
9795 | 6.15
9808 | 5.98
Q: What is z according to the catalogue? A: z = 0.00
